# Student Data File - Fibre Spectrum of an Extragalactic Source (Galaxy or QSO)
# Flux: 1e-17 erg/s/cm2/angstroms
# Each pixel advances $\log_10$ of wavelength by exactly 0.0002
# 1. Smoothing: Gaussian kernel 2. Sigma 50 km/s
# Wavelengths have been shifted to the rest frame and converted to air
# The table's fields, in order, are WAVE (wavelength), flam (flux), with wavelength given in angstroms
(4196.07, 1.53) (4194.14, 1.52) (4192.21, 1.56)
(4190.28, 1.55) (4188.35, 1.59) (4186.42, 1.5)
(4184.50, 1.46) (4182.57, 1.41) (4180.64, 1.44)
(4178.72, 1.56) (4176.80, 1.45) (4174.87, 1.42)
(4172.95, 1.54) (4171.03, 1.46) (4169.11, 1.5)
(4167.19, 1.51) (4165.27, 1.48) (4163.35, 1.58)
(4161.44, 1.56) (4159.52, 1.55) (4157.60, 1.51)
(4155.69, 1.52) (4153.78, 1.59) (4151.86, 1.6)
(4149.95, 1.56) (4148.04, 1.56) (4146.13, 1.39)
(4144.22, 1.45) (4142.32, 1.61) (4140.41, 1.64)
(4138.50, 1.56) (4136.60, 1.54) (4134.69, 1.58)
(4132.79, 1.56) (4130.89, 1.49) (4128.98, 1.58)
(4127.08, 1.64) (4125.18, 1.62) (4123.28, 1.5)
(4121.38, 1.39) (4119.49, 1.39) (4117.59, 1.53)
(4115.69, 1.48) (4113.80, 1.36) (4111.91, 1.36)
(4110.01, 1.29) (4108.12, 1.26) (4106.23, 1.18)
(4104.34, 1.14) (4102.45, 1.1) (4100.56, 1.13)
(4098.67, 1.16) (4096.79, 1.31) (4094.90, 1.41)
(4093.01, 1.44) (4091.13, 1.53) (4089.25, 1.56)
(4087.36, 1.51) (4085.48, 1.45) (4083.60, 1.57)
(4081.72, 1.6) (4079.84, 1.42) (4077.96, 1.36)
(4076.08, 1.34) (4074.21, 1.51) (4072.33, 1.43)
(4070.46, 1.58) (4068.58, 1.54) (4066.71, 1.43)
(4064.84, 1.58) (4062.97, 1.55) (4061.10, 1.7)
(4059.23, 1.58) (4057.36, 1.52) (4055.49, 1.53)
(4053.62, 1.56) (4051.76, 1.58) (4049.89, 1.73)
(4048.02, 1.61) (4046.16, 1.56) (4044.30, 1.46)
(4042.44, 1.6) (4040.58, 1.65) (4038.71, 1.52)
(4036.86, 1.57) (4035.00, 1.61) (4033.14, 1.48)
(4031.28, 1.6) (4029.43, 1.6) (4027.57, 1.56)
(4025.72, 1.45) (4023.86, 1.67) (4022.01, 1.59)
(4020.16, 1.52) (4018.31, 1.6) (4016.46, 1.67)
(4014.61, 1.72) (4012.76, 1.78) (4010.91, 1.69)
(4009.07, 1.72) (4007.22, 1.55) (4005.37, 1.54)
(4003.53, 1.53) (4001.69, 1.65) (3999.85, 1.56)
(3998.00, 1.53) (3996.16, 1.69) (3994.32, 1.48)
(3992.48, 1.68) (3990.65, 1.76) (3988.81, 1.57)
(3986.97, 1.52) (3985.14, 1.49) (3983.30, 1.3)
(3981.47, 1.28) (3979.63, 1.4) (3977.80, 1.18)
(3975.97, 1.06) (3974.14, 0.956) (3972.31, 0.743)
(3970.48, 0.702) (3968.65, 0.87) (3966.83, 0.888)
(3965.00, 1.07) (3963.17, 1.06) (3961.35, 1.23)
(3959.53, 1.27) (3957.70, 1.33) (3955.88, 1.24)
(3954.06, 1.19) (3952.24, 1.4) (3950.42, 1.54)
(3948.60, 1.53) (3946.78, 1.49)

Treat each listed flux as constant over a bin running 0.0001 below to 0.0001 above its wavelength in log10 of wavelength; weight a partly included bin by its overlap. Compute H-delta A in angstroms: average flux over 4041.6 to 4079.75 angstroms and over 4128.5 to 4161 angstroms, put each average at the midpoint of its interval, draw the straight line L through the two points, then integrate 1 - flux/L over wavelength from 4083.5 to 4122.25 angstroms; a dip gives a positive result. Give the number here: 4.67 angstroms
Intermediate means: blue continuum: 1.53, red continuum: 1.55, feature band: 1.35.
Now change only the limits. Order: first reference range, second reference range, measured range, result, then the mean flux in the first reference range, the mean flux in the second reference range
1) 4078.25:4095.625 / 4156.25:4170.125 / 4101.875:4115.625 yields 2.2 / 1.49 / 1.53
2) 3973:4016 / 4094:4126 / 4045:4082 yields -3.5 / 1.5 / 1.33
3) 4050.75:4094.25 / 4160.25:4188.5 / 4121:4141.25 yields -0.7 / 1.52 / 1.5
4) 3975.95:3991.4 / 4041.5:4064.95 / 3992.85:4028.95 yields -3.2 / 1.41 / 1.58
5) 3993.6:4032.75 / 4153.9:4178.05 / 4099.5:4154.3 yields 3.0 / 1.6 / 1.51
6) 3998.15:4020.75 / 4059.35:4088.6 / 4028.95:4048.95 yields 0.0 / 1.63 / 1.51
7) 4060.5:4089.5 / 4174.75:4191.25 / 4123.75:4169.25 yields -1.7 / 1.5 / 1.49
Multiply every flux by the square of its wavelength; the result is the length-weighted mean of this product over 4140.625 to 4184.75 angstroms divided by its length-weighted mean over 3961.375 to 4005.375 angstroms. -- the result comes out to 1.3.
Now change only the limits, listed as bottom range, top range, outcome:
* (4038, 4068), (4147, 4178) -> 1.02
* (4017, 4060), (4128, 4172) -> 1.03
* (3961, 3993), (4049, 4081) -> 1.32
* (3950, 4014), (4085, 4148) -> 1.13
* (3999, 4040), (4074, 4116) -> 0.88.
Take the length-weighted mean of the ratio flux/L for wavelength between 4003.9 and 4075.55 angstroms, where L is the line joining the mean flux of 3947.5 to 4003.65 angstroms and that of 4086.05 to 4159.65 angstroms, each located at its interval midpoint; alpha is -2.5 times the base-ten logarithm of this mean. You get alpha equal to -0.15 mag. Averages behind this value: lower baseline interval 1.31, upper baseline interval 1.45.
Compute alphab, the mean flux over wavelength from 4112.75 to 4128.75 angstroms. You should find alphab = 1.49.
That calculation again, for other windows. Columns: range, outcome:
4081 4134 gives 1.41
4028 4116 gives 1.47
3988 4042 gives 1.6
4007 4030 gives 1.63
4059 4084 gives 1.51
